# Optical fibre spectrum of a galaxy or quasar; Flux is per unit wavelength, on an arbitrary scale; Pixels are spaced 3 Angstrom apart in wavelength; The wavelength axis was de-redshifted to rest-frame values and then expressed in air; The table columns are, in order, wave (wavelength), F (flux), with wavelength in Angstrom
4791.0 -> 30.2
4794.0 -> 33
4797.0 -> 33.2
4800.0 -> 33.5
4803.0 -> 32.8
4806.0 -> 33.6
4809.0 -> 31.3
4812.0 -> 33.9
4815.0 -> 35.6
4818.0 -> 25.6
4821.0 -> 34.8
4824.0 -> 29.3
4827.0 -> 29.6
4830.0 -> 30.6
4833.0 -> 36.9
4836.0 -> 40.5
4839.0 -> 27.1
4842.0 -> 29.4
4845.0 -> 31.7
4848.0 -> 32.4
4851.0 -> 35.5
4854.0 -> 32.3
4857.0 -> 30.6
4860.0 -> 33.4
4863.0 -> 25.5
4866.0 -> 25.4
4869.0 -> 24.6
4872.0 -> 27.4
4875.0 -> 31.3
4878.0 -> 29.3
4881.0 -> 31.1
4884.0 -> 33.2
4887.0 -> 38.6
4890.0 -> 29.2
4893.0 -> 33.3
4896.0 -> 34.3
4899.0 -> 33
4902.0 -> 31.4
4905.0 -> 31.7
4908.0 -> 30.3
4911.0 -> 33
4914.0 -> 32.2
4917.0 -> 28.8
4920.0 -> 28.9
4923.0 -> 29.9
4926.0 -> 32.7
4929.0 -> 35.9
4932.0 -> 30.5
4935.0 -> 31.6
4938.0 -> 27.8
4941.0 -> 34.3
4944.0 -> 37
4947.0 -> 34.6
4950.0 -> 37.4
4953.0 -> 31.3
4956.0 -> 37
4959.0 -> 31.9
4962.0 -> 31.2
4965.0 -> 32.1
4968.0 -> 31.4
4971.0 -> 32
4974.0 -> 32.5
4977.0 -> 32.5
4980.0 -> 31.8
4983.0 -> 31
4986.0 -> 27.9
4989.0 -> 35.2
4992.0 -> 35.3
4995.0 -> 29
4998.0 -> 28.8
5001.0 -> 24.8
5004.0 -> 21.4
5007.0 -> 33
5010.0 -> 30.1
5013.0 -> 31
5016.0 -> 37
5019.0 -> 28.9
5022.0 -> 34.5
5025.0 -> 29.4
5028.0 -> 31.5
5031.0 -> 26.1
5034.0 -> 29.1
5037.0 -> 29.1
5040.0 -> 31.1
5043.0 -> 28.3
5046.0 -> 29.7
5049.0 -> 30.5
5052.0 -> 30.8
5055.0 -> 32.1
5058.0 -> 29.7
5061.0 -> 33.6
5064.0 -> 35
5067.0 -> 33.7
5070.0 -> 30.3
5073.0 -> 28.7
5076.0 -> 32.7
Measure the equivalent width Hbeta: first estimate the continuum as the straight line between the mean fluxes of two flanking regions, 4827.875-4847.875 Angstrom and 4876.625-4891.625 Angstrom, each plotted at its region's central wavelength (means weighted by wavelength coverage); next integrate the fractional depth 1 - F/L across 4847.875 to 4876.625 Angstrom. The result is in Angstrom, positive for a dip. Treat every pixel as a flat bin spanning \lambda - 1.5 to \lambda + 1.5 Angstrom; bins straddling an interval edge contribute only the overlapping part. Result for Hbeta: 2.4 Angstrom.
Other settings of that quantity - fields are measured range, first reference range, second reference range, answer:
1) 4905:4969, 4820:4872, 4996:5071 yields -3.5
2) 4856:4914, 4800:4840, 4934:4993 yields 3.1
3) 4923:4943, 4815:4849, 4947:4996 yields 0.2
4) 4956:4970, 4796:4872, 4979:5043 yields -0.8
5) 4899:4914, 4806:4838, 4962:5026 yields 0.0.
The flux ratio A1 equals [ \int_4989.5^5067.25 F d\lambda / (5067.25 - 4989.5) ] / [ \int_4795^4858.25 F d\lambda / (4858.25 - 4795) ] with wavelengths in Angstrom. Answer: 0.9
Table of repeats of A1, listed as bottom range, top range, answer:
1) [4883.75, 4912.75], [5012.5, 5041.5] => 0.94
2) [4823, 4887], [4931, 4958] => 1.08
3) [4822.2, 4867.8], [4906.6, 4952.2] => 1.03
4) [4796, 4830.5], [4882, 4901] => 1.05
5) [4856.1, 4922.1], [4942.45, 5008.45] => 1.03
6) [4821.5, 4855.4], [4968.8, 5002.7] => 0.96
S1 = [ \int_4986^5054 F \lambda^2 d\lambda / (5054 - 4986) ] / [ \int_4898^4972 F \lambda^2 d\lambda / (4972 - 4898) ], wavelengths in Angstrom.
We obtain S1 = 0.97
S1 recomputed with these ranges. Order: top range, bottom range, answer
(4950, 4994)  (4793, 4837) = 1.05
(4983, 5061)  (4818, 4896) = 1.03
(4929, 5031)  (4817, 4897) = 1.07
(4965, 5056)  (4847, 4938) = 1.03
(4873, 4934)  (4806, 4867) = 1.04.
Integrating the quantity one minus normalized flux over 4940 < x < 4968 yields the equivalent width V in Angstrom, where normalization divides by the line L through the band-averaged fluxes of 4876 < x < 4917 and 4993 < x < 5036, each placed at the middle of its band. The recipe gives -2.7 Angstrom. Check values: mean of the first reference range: 32.2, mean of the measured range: 33.9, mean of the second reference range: 29.7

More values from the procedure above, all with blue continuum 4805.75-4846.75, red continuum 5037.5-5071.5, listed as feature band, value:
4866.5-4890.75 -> 1.1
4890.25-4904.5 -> -0.3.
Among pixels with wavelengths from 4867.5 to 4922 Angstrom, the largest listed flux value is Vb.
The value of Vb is 38.6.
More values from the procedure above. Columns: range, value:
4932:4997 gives 37.4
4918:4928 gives 32.7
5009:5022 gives 37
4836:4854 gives 40.5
